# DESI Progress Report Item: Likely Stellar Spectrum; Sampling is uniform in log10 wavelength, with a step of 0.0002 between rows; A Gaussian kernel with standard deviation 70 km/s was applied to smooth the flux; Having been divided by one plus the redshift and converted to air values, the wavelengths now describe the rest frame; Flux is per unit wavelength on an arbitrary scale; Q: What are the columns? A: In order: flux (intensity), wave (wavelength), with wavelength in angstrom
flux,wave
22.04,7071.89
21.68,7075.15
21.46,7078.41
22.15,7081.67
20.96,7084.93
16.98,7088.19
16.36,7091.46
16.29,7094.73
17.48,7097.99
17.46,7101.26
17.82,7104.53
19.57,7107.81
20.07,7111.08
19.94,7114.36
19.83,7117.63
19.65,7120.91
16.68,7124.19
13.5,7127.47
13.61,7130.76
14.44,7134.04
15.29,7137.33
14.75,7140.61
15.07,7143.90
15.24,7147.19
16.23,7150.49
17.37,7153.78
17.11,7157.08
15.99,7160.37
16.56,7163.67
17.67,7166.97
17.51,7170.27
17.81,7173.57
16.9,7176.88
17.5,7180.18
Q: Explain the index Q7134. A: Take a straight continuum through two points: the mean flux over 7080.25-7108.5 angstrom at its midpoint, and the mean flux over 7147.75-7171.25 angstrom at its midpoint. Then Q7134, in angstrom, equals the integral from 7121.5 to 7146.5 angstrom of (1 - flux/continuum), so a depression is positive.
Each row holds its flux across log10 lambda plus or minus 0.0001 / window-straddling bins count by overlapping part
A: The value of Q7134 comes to 3.5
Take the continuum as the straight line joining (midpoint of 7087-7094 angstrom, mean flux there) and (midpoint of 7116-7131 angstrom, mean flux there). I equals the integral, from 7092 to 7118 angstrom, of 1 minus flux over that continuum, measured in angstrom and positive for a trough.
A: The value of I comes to -2.6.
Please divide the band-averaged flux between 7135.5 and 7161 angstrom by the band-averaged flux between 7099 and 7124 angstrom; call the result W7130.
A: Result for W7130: 0.84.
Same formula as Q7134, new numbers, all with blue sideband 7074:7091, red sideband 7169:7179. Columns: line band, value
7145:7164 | 1.75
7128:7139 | 2.56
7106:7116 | -0.21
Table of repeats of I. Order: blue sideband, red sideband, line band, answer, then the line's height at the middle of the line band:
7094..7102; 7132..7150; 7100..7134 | -3.0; 16.2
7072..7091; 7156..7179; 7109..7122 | -0.5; 19.1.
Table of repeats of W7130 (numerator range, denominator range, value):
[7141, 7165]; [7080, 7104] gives 0.89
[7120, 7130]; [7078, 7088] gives 0.77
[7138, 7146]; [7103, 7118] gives 0.77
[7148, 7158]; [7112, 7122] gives 0.84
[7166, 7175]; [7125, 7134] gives 1.26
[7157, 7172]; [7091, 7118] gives 0.93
